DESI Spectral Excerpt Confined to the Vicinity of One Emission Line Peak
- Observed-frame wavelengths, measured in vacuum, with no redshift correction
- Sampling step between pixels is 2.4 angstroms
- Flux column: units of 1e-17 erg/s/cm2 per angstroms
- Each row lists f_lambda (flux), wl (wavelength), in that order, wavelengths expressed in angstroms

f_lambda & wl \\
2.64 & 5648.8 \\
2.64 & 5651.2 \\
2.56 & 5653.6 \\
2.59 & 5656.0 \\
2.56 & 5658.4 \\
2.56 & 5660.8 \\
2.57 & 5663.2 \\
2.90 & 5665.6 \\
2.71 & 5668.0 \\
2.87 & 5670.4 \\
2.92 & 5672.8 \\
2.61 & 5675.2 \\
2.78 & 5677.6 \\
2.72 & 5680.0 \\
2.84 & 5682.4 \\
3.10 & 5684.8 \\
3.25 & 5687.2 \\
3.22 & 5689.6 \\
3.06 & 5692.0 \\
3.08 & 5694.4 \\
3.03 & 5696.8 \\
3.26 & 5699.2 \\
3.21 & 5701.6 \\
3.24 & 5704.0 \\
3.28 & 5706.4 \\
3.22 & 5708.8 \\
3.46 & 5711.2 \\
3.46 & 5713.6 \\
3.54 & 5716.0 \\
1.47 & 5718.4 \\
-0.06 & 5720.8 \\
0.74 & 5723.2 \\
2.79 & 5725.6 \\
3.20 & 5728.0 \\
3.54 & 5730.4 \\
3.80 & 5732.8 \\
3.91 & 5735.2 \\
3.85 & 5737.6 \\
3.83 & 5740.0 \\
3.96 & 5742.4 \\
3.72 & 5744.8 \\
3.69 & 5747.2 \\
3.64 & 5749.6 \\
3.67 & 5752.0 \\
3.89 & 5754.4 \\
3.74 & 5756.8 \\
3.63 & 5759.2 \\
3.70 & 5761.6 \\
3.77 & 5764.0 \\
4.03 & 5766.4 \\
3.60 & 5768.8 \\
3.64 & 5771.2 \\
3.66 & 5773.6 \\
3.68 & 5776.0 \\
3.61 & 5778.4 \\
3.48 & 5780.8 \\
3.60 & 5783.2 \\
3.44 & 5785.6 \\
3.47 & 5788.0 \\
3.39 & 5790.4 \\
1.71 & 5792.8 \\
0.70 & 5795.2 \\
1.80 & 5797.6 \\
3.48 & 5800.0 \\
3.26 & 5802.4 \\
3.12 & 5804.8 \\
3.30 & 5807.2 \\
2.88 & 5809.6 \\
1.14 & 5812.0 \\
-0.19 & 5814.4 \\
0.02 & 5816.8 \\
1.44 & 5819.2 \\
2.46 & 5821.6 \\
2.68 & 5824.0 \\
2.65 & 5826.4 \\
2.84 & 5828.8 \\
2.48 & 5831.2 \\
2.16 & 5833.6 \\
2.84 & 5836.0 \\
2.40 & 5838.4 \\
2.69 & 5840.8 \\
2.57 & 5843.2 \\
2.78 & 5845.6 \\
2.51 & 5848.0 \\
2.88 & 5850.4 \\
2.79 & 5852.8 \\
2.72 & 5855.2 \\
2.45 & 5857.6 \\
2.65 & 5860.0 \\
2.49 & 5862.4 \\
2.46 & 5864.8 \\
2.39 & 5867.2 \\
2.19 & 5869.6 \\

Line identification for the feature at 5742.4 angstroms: C III] 1909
